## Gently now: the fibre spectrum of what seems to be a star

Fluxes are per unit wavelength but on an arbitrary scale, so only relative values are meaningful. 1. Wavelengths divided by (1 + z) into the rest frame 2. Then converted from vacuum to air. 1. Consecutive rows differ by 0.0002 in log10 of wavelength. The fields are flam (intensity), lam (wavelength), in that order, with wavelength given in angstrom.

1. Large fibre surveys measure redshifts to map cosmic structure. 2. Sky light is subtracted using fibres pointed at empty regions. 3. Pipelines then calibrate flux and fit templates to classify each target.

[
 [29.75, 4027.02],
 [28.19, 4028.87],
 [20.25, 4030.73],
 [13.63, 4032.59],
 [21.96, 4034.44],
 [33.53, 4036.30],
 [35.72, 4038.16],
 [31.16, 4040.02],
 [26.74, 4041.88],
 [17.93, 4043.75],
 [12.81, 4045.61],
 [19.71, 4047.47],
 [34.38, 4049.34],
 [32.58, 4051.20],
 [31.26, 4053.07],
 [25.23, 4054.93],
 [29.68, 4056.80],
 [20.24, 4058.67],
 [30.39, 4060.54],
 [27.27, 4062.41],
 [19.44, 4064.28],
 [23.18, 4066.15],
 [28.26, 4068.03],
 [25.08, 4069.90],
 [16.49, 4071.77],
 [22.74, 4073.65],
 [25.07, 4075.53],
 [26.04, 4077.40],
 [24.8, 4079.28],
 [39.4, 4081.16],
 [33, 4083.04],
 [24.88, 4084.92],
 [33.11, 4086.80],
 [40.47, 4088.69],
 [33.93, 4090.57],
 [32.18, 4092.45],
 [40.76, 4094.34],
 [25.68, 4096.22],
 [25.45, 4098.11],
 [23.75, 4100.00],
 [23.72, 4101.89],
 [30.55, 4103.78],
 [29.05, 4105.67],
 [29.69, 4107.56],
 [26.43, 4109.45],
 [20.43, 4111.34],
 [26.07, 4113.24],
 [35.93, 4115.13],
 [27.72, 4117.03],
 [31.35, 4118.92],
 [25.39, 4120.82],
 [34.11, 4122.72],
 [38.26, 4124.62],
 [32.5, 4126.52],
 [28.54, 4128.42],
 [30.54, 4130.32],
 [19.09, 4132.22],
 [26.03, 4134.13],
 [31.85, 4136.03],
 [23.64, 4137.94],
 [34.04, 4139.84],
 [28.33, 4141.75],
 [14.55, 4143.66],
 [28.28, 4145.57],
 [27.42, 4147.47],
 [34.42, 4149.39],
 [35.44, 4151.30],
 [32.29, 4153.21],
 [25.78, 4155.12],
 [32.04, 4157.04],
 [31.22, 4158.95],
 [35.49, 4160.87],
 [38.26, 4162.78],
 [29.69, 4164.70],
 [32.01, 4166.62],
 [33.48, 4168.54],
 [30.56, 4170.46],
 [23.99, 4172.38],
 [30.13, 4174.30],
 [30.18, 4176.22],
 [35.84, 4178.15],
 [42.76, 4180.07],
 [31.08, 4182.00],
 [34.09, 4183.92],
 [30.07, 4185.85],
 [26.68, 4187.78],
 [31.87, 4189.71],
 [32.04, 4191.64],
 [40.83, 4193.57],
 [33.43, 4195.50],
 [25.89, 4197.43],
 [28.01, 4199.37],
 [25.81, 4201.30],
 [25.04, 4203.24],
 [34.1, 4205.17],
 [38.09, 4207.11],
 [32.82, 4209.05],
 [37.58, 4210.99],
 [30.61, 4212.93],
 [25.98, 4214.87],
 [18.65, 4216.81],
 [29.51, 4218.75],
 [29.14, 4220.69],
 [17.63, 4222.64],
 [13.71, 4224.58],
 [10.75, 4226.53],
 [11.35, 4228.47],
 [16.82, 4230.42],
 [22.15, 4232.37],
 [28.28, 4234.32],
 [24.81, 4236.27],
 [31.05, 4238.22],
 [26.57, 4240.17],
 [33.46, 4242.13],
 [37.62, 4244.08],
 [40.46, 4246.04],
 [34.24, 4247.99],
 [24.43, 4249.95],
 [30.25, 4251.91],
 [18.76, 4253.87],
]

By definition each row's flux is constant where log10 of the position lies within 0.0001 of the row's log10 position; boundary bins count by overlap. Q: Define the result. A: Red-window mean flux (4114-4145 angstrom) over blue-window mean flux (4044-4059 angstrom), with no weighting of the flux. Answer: 1.13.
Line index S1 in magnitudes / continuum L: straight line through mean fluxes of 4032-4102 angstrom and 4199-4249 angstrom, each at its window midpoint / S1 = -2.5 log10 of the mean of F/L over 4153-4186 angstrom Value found -0.19 mag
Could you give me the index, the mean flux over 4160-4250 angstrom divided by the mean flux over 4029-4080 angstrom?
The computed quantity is 1.17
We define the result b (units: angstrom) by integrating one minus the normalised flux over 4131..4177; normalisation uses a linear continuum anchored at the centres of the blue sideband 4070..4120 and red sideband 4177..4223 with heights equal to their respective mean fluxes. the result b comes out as 0.7 angstrom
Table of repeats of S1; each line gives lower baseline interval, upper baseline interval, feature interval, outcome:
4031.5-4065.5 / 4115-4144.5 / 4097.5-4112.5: 0.07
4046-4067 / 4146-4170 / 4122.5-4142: 0.04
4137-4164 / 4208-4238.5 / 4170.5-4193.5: -0.17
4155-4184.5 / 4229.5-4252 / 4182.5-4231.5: 0.14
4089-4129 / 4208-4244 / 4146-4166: -0.16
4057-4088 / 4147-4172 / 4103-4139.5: 0.03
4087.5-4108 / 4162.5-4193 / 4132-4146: 0.20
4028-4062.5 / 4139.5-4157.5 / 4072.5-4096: -0.15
